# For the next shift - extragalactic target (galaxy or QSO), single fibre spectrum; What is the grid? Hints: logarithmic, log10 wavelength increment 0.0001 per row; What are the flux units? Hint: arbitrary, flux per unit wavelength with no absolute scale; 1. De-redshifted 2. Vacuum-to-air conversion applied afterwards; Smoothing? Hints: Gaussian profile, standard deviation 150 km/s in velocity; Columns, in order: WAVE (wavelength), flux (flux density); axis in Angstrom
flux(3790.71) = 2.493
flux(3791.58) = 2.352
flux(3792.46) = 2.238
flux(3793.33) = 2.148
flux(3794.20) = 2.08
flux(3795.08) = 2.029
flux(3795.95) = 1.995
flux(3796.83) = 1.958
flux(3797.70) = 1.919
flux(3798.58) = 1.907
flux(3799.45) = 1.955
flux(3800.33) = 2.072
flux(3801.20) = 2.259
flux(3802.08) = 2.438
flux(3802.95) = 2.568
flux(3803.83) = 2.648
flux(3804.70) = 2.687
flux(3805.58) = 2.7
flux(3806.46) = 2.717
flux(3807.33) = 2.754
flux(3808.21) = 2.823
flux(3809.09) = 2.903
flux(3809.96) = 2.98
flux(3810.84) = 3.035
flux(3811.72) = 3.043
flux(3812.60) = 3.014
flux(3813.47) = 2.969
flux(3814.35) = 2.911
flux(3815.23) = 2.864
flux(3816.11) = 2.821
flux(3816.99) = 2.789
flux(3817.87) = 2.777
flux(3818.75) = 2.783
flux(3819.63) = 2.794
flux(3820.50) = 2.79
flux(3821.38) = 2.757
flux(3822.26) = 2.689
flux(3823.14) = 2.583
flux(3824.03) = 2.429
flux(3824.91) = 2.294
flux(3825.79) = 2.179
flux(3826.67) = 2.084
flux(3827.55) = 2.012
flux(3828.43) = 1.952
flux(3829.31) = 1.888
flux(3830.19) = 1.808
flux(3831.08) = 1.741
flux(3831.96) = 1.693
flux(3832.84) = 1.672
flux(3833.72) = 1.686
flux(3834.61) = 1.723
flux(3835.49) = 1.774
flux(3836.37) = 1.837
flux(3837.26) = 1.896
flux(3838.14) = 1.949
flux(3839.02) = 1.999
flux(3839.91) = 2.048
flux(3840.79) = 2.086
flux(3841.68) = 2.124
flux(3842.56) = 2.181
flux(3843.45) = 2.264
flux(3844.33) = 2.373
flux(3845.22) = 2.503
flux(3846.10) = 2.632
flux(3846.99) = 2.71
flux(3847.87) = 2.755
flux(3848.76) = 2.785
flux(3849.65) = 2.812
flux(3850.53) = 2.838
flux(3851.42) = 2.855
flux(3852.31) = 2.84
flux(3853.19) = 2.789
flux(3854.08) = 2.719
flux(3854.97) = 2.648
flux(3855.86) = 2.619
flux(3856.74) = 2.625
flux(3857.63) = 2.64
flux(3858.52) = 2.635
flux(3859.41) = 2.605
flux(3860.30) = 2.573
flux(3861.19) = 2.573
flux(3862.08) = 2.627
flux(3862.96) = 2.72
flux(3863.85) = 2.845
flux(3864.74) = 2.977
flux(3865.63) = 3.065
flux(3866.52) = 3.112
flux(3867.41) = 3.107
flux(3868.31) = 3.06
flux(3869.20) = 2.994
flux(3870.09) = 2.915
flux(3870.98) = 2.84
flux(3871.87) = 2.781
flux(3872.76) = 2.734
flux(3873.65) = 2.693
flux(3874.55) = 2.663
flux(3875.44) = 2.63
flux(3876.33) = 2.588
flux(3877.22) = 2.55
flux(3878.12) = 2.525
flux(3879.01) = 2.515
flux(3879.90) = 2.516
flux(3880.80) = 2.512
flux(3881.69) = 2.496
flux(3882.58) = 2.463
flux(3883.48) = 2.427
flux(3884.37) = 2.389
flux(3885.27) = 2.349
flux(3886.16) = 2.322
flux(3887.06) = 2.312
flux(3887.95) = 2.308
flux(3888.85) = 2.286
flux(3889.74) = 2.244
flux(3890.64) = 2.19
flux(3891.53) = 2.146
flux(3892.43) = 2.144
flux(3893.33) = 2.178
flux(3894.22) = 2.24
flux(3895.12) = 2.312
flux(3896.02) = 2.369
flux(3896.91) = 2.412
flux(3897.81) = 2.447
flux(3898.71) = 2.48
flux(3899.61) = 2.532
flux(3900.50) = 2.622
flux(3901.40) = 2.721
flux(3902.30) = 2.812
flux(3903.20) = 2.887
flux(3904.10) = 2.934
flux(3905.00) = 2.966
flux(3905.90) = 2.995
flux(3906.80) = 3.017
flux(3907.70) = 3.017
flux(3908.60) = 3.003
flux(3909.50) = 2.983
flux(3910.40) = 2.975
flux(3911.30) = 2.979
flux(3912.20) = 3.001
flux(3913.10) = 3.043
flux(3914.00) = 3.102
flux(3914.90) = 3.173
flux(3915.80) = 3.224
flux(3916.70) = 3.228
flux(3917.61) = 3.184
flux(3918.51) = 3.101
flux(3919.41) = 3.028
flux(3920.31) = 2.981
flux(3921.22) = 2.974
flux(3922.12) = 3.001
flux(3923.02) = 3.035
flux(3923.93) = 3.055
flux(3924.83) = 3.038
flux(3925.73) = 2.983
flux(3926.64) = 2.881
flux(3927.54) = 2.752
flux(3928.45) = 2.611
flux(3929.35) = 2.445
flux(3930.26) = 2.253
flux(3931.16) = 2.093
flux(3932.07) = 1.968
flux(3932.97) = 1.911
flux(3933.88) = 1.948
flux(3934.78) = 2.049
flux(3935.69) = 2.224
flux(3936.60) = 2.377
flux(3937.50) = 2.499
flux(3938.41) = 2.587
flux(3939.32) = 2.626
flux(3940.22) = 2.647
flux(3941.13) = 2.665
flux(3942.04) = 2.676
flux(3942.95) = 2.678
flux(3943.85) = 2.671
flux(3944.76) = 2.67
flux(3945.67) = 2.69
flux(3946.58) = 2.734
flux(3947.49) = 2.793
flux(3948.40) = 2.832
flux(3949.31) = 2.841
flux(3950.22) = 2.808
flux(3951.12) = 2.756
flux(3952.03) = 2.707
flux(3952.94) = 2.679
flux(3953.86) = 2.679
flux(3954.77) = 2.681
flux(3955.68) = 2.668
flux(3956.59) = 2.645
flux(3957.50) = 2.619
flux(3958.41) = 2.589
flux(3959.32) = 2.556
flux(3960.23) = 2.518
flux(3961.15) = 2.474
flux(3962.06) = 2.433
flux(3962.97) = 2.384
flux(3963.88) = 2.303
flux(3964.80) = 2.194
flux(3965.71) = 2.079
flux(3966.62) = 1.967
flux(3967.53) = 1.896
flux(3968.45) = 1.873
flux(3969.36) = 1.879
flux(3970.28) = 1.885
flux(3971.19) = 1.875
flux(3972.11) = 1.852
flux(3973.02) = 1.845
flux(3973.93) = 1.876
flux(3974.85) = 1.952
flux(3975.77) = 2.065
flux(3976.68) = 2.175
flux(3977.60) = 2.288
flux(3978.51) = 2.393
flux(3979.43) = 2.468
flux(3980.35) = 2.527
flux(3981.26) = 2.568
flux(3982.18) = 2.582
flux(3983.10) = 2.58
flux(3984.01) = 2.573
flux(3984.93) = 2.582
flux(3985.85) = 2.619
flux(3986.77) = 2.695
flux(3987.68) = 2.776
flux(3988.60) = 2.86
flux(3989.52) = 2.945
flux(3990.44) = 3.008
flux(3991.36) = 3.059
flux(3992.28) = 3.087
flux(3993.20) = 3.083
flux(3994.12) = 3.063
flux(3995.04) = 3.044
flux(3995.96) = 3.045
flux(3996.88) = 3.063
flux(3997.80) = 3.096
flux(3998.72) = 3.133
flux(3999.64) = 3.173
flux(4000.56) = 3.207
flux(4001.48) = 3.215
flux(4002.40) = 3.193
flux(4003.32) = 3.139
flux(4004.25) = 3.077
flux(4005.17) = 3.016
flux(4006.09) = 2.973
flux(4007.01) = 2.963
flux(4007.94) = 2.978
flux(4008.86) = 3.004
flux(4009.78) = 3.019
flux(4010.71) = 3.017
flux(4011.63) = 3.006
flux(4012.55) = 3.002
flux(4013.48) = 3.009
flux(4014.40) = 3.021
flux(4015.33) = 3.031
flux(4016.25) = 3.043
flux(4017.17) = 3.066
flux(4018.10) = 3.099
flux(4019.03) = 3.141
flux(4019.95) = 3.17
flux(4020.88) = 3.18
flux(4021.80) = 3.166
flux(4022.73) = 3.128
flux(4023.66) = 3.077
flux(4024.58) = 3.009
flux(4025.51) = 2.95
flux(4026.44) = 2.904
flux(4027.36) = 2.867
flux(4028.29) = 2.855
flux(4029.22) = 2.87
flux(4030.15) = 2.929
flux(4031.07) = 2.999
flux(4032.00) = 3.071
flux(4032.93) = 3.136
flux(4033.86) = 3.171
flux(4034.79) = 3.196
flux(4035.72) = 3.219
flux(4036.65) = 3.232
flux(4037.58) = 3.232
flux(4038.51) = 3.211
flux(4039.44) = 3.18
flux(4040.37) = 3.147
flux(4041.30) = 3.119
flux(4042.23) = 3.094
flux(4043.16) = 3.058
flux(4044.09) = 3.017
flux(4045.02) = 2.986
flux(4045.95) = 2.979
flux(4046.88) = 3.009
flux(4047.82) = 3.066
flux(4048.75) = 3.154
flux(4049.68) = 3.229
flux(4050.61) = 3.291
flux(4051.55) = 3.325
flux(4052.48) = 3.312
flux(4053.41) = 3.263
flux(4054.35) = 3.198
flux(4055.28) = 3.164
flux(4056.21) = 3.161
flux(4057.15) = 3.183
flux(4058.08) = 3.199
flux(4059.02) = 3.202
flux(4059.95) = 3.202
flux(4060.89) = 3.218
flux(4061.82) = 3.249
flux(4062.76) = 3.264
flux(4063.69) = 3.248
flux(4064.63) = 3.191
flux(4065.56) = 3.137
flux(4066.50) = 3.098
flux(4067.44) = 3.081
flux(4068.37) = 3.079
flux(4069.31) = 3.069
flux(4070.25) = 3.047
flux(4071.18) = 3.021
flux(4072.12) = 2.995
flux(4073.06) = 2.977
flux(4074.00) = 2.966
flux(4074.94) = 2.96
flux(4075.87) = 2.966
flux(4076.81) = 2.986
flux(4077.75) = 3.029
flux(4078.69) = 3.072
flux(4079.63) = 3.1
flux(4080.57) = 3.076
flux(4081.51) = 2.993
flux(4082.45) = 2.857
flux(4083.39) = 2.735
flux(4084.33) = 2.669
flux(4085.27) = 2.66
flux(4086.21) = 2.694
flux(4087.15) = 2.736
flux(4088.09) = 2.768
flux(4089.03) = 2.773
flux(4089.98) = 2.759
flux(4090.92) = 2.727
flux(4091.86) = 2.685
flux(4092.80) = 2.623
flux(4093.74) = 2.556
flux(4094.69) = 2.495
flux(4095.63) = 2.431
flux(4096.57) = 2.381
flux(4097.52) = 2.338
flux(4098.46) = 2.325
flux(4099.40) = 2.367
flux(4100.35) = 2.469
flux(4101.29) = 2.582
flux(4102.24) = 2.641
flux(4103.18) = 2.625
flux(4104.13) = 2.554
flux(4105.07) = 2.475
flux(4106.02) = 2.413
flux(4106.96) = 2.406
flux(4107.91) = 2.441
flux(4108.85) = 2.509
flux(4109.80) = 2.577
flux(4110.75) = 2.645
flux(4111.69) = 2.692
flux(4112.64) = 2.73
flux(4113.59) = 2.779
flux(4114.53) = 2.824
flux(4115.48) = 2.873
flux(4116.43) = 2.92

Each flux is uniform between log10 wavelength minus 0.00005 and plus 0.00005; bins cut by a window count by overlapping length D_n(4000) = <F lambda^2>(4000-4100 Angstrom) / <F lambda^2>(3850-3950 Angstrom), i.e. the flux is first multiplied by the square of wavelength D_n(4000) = 1.21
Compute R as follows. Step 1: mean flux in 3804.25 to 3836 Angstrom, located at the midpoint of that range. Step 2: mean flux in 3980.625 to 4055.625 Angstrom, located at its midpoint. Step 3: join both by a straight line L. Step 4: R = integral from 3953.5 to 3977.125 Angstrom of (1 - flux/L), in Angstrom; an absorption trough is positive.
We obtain 5.4 Angstrom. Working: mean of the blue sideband 2.47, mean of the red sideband 3.04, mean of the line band 2.23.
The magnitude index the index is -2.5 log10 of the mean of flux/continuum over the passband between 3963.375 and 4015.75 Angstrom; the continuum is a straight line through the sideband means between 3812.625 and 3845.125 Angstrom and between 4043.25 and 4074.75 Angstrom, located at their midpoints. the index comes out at 0.085 mag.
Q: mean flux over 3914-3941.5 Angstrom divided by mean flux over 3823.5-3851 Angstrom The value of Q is 1.25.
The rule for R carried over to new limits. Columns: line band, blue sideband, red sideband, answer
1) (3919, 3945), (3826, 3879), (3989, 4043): 1.52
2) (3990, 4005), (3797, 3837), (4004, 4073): -0.67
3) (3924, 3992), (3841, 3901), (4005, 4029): 8.84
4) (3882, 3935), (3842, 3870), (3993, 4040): 3.44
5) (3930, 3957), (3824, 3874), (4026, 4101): 1.45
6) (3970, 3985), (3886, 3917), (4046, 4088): 3.26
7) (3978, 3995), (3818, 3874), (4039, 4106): 0.02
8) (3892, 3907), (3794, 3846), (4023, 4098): -0.13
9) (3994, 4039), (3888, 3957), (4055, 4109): -4.81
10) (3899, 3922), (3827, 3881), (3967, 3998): -4.55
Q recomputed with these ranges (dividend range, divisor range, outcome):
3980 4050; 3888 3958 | 1.13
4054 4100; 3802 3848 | 1.21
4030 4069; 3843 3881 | 1.16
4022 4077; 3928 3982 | 1.30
